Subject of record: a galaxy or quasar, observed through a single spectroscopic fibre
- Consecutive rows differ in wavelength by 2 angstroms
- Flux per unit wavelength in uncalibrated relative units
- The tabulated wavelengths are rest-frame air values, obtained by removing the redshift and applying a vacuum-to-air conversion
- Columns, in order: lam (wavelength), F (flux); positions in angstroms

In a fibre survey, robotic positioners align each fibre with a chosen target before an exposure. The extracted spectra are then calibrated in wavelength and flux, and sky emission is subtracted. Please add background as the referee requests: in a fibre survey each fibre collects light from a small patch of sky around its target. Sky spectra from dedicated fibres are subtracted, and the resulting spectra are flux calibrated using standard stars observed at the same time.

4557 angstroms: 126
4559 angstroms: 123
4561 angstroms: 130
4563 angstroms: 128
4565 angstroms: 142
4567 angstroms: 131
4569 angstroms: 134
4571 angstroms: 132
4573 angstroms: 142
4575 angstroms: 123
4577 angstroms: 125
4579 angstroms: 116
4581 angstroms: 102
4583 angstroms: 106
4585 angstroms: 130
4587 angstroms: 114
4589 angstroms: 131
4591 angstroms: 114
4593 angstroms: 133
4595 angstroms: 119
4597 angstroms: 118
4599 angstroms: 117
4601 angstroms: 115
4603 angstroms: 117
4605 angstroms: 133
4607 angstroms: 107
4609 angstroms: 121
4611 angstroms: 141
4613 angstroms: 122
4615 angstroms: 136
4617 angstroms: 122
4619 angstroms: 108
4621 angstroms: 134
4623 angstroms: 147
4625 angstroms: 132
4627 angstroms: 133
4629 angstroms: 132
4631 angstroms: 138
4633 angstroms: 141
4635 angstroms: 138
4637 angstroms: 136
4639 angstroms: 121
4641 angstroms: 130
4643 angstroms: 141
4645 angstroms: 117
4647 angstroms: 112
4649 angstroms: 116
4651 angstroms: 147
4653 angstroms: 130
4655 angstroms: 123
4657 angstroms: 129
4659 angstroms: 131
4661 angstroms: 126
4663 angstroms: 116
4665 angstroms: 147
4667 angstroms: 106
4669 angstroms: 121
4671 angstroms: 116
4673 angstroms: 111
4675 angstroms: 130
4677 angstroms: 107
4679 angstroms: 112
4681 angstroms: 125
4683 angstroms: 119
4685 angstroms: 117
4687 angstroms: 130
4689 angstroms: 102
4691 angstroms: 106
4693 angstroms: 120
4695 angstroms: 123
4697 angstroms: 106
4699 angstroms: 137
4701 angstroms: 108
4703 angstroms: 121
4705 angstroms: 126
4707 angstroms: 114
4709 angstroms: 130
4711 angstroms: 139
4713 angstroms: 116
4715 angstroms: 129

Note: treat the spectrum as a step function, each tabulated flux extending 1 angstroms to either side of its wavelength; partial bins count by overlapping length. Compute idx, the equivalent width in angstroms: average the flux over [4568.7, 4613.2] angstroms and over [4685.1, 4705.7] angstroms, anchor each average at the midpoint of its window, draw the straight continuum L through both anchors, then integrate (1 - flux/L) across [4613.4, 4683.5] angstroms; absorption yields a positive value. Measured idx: -4.02 angstroms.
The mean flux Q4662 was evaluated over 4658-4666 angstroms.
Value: 130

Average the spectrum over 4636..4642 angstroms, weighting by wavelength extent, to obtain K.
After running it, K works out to 129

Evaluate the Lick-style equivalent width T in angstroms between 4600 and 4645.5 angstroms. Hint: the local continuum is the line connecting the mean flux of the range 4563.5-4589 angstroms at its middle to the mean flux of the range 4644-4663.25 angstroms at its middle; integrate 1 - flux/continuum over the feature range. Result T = -1.4 angstroms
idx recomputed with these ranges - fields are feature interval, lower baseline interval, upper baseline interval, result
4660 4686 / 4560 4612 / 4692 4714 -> 0.6 angstroms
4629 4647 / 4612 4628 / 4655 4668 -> -0.5 angstroms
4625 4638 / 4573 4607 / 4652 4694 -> -1.7 angstroms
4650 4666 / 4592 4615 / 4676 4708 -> -1.6 angstroms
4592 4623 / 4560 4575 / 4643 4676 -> 1.4 angstroms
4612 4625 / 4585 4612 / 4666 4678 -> -0.9 angstroms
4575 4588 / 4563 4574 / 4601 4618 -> 1.6 angstroms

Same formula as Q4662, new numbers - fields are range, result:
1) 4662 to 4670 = 122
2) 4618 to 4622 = 121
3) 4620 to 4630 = 136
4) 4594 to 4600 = 118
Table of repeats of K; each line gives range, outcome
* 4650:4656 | 133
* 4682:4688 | 122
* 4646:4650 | 114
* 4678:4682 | 118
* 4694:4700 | 122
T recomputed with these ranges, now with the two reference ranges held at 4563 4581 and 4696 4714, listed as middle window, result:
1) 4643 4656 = -0.1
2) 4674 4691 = 0.8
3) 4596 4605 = 0.6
